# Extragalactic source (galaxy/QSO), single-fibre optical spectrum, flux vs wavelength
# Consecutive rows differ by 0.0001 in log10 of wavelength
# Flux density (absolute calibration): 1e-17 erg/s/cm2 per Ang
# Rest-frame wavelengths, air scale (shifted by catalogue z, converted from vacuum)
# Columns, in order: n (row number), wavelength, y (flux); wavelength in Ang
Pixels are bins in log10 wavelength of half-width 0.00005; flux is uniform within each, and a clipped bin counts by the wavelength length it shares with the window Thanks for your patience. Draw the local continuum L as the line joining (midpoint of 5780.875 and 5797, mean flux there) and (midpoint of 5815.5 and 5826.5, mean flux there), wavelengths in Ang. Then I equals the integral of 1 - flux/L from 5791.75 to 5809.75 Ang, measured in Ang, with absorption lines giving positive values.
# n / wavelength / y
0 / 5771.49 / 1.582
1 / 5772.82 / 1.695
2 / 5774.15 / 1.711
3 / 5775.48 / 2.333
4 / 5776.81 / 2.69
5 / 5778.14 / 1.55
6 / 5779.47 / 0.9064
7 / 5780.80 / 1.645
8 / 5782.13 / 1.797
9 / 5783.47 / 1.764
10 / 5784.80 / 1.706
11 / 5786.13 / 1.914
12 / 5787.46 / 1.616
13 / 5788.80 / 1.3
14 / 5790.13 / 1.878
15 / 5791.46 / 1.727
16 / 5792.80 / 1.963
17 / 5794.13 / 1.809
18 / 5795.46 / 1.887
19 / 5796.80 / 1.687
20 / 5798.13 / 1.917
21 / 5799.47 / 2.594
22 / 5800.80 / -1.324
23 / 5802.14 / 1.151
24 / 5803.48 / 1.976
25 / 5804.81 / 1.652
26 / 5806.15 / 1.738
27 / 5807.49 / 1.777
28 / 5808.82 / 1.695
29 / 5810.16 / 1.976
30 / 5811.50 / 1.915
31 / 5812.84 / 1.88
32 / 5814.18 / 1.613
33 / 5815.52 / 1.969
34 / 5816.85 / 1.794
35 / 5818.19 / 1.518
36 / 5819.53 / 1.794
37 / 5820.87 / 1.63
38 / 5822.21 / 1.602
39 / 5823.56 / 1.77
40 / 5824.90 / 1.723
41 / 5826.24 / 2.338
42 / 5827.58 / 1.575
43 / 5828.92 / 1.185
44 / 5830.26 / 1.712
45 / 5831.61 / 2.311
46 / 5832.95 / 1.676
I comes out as 1.7 Ang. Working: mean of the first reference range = 1.75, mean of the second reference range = 1.76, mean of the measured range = 1.59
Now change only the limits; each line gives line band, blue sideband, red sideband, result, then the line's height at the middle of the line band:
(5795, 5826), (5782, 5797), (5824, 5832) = 2.0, 1.77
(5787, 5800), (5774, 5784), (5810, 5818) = -0.1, 1.81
